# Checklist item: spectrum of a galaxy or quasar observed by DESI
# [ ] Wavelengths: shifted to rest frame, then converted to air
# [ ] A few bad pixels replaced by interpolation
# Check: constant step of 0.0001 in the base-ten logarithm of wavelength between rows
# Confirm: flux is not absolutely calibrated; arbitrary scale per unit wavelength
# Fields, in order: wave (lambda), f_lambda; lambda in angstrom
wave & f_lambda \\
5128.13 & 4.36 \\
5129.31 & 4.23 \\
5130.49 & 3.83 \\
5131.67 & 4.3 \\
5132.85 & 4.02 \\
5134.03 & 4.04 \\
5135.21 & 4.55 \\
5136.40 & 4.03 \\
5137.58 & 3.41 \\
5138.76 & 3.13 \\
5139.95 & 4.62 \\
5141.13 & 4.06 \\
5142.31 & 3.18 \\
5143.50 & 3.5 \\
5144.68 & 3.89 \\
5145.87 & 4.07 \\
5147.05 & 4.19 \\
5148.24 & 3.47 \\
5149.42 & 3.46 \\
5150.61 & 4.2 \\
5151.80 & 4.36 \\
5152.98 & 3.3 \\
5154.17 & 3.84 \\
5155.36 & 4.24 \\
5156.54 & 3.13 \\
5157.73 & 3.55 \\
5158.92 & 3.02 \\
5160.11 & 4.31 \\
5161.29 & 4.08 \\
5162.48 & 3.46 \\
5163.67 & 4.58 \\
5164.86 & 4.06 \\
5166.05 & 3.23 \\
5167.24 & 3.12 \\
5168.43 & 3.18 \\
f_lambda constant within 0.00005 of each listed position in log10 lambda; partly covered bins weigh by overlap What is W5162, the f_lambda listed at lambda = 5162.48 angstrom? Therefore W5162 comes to 3.46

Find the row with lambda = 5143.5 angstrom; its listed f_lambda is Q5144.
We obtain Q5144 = 3.5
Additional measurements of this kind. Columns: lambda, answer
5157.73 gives 3.55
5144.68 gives 3.89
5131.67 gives 4.3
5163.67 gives 4.58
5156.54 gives 3.13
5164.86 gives 4.06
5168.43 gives 3.18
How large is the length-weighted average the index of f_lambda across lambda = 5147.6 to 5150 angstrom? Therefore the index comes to 3.48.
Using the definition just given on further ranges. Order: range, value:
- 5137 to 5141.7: 3.8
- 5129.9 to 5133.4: 4.05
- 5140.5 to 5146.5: 3.75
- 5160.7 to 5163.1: 3.78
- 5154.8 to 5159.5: 3.48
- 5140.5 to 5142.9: 3.65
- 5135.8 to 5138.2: 3.71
